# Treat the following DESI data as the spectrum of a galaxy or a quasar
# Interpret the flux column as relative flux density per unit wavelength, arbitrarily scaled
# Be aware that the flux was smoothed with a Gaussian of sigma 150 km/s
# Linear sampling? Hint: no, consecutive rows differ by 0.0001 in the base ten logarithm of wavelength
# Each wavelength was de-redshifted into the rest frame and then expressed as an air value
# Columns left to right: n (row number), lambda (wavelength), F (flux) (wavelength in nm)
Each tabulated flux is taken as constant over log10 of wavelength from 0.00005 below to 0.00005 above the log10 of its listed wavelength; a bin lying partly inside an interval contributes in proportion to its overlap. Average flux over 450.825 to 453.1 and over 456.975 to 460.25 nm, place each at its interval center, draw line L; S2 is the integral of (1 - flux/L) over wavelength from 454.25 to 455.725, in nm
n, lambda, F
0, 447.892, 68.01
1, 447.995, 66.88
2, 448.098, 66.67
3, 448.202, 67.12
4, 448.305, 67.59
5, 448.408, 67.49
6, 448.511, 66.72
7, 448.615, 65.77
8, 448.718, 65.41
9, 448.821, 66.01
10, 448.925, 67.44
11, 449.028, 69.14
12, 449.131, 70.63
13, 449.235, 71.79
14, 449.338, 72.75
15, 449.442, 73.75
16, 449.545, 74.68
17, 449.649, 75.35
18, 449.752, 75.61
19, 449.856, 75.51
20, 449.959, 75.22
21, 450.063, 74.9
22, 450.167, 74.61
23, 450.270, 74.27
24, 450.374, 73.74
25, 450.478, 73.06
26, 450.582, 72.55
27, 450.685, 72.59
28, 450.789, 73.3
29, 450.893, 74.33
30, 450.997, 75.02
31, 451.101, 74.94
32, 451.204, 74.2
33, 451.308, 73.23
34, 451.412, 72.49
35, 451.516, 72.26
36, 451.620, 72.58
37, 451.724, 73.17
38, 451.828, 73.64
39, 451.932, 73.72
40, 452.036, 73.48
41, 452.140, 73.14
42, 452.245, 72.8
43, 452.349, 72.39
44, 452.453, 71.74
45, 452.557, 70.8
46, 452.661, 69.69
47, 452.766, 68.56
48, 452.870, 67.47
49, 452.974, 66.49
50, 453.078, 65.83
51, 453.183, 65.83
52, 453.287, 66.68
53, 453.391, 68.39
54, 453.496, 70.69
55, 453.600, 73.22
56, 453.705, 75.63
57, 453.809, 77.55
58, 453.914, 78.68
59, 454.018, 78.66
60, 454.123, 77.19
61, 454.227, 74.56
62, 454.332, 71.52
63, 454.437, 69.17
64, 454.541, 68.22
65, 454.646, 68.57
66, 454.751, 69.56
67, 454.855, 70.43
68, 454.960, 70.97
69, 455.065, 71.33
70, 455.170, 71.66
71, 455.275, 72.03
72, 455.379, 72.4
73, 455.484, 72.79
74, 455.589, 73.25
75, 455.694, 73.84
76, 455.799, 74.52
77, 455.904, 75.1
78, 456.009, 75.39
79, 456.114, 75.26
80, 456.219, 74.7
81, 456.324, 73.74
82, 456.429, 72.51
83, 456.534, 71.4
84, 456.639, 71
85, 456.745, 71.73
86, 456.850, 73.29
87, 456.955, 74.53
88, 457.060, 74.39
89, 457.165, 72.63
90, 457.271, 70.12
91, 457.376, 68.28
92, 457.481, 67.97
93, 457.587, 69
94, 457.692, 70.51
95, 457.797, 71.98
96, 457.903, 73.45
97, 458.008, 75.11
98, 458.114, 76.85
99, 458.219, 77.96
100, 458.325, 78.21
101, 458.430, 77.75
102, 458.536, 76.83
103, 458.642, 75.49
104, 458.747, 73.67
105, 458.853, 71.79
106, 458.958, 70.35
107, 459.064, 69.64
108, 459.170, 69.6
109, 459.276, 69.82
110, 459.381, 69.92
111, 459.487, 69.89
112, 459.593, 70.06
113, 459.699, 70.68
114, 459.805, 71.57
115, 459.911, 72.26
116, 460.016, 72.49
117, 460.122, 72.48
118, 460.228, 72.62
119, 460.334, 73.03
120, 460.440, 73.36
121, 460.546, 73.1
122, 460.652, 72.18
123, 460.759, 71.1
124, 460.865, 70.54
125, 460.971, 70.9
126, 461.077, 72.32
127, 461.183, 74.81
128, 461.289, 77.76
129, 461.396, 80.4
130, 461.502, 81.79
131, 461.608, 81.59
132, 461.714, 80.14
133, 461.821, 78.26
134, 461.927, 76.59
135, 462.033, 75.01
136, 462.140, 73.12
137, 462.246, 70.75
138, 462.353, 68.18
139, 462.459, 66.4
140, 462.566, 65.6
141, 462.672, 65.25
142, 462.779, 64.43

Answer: 0.02 nm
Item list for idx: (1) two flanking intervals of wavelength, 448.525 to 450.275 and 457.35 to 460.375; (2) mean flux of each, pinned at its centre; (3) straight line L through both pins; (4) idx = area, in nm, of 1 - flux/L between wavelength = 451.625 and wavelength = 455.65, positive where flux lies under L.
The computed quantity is 0.02 nm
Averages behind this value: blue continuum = 71.8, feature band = 71.6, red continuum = 72.4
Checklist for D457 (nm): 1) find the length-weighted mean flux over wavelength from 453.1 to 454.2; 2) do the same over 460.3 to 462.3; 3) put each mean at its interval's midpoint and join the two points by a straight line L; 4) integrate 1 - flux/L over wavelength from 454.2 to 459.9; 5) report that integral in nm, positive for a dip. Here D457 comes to 0.13 nm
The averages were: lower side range 73.1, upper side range 75.1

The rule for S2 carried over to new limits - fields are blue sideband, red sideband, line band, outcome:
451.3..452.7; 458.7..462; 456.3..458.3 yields 0.02 nm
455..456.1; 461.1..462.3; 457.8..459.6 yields 0.05 nm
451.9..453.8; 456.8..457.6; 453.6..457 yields -0.10 nm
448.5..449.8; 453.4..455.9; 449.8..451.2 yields -0.06 nm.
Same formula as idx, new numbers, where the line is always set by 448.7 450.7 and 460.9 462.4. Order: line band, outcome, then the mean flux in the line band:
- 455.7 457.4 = 0.029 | 73.1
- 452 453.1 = 0.046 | 70.3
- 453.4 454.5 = -0.010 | 74.4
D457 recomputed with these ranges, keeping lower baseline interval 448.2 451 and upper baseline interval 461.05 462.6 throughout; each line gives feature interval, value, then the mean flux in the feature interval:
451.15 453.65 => 0.05 nm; 71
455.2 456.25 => -0.01 nm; 73.9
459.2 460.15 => 0.04 nm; 71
